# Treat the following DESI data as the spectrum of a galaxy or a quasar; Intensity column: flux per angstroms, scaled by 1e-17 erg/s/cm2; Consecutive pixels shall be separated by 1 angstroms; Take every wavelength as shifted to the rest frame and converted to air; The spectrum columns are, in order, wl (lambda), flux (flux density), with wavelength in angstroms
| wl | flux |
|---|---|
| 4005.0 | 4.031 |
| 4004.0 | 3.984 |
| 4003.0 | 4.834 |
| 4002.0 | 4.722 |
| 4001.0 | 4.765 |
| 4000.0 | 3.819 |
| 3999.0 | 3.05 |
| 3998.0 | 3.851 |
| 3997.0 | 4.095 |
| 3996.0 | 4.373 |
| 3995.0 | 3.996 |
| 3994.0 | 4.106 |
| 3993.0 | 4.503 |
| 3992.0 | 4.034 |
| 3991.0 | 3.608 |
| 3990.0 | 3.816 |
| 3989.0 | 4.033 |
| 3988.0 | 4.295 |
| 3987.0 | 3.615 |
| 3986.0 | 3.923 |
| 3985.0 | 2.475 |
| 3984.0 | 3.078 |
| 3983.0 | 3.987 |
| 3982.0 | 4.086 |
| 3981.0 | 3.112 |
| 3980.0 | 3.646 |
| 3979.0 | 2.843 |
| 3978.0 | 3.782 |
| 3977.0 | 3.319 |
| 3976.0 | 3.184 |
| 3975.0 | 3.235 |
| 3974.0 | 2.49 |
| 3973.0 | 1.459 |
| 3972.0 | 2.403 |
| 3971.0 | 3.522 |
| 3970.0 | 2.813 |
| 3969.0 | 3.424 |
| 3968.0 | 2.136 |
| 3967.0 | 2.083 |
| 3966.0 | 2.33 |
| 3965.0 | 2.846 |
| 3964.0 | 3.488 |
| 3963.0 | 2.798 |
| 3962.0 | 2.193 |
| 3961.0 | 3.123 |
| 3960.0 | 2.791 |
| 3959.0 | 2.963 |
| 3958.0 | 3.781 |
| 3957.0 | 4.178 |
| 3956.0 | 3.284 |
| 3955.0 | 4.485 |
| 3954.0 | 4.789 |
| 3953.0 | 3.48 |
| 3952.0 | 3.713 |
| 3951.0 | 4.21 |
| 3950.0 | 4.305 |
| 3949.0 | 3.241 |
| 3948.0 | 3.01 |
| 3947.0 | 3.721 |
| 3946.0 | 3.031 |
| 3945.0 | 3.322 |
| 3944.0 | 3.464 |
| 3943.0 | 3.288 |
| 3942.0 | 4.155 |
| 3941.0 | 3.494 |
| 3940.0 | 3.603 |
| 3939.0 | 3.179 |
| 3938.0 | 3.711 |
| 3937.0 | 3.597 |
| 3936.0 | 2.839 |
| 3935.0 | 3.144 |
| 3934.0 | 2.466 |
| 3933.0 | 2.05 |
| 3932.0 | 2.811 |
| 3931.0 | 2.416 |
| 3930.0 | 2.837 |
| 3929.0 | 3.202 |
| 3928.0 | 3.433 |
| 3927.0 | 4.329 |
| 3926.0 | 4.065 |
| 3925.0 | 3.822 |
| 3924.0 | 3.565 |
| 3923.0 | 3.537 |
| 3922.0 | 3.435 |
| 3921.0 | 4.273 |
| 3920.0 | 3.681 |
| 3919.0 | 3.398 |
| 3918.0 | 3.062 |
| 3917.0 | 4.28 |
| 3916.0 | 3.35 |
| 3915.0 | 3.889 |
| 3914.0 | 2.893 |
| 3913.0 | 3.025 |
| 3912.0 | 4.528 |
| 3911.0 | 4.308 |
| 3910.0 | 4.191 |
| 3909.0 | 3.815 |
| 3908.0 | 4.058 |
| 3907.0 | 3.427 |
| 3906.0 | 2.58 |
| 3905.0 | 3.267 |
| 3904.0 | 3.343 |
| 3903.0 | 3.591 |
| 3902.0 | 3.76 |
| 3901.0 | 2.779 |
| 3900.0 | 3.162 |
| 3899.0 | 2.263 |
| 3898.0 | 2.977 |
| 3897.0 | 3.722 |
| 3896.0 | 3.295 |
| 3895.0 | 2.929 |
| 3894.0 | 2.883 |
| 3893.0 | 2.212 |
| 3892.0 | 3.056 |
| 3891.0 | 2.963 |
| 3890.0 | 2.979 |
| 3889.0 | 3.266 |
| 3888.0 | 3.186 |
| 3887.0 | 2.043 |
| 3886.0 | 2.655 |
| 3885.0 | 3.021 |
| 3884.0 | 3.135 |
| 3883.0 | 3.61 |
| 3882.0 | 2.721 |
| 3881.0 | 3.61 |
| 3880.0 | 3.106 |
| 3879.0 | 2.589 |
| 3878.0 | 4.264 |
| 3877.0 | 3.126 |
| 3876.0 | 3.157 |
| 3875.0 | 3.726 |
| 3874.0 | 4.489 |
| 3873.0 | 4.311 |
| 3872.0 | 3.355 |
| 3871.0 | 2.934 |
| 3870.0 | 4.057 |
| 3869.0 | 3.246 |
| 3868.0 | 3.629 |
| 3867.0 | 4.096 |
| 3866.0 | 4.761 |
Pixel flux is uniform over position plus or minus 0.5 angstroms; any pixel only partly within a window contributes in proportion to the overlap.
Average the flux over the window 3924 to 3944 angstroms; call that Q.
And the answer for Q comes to 3.3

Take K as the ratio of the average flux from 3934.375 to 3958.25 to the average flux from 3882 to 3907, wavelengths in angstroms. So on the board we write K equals 1.19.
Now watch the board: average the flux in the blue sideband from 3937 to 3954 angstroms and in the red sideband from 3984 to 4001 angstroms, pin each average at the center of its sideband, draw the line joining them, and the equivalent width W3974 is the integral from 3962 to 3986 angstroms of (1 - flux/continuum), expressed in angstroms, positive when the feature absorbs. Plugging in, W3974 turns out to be 4.93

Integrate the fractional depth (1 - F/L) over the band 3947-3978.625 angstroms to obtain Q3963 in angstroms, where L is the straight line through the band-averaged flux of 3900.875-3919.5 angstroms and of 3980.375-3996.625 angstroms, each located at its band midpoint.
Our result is 4.54 angstroms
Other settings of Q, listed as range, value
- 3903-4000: 3.43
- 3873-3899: 3.15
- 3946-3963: 3.54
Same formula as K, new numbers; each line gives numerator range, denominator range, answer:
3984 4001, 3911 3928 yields 1.04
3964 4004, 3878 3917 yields 1.07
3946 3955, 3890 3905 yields 1.24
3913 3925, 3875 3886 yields 1.10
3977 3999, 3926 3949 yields 1.15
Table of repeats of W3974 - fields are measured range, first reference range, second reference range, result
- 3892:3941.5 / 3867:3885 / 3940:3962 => 2.52 angstroms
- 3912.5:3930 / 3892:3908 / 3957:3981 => -3.02 angstroms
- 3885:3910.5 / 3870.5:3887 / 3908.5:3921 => 2.93 angstroms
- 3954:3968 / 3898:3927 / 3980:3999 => 2.19 angstroms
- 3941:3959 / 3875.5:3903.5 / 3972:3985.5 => -3.55 angstroms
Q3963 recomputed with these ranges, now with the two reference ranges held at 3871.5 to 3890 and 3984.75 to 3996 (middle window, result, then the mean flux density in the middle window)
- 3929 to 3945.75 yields 2.2 angstroms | 3.15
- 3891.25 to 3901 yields 1.3 angstroms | 2.94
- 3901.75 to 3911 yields -0.4 angstroms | 3.59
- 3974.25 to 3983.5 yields 1.0 angstroms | 3.44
